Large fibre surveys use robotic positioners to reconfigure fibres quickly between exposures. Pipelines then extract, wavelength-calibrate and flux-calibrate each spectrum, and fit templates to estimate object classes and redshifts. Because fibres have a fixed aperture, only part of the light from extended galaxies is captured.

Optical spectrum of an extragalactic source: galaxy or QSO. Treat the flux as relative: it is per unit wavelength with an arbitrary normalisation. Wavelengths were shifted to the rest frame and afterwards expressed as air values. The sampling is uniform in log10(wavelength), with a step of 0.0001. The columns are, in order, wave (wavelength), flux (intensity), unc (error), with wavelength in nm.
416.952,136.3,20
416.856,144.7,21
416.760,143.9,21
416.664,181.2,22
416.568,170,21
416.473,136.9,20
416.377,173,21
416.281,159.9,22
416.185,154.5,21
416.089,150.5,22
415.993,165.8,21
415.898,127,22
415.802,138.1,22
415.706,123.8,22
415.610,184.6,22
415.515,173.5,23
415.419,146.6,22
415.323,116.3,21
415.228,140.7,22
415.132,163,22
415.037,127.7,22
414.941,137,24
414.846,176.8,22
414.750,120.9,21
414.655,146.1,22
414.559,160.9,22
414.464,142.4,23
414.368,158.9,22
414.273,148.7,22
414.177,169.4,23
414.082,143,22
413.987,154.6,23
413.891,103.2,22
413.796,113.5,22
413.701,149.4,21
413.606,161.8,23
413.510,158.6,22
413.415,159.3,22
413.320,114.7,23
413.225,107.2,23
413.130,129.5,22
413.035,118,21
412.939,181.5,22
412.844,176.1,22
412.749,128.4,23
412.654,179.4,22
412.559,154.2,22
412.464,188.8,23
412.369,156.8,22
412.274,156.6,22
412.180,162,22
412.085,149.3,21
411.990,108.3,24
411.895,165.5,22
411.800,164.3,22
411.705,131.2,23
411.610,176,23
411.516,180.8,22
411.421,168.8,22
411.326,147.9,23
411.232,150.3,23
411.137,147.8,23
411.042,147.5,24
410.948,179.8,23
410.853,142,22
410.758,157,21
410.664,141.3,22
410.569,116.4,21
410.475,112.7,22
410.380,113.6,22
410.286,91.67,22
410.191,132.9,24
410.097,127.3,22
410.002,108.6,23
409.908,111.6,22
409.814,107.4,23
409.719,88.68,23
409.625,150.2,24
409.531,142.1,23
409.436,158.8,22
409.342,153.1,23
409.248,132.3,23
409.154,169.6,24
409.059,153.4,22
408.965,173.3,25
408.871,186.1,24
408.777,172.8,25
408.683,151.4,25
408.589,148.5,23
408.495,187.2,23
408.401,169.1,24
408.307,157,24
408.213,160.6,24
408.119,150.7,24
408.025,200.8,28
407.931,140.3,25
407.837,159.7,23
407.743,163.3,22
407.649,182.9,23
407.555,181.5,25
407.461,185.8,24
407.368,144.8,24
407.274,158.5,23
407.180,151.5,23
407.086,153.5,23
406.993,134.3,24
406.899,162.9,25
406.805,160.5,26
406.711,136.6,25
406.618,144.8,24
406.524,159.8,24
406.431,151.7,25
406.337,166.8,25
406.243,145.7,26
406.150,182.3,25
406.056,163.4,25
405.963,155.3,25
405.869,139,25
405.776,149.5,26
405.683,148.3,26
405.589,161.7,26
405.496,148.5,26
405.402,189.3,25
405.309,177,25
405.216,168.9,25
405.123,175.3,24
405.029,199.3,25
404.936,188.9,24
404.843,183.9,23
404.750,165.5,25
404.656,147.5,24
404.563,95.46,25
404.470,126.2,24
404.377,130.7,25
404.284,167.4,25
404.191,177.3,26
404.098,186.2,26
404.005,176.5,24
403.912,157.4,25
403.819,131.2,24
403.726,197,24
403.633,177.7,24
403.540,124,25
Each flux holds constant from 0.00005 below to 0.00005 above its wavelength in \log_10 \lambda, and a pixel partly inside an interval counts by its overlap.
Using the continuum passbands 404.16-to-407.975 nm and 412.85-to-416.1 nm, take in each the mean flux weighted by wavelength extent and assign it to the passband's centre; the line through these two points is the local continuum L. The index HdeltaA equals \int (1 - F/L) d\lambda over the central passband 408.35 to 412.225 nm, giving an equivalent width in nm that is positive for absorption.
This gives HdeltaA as 0.16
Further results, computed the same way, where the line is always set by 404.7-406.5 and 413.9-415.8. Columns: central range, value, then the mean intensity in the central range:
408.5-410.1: 0.14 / 145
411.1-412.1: 0.00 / 154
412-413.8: 0.02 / 150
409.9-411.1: 0.20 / 130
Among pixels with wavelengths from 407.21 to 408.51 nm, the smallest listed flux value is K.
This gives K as 140.3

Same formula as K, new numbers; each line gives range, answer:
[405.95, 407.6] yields 134.3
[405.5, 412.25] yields 88.68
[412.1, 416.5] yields 103.2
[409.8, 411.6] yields 91.67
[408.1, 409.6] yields 132.3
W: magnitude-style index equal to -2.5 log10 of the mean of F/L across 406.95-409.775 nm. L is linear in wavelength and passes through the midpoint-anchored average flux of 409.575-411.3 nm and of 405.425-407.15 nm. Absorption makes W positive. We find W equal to -0.12 mag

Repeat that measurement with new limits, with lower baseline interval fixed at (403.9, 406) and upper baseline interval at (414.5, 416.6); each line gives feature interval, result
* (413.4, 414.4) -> 0.03 mag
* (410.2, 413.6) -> 0.04 mag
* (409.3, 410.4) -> 0.25 mag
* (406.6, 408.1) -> -0.01 mag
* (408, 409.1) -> -0.06 mag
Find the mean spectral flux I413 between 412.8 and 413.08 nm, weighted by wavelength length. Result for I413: 158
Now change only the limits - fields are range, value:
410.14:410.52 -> 113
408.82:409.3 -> 163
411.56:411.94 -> 159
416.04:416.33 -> 155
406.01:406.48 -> 162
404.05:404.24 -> 182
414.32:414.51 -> 151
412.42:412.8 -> 163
